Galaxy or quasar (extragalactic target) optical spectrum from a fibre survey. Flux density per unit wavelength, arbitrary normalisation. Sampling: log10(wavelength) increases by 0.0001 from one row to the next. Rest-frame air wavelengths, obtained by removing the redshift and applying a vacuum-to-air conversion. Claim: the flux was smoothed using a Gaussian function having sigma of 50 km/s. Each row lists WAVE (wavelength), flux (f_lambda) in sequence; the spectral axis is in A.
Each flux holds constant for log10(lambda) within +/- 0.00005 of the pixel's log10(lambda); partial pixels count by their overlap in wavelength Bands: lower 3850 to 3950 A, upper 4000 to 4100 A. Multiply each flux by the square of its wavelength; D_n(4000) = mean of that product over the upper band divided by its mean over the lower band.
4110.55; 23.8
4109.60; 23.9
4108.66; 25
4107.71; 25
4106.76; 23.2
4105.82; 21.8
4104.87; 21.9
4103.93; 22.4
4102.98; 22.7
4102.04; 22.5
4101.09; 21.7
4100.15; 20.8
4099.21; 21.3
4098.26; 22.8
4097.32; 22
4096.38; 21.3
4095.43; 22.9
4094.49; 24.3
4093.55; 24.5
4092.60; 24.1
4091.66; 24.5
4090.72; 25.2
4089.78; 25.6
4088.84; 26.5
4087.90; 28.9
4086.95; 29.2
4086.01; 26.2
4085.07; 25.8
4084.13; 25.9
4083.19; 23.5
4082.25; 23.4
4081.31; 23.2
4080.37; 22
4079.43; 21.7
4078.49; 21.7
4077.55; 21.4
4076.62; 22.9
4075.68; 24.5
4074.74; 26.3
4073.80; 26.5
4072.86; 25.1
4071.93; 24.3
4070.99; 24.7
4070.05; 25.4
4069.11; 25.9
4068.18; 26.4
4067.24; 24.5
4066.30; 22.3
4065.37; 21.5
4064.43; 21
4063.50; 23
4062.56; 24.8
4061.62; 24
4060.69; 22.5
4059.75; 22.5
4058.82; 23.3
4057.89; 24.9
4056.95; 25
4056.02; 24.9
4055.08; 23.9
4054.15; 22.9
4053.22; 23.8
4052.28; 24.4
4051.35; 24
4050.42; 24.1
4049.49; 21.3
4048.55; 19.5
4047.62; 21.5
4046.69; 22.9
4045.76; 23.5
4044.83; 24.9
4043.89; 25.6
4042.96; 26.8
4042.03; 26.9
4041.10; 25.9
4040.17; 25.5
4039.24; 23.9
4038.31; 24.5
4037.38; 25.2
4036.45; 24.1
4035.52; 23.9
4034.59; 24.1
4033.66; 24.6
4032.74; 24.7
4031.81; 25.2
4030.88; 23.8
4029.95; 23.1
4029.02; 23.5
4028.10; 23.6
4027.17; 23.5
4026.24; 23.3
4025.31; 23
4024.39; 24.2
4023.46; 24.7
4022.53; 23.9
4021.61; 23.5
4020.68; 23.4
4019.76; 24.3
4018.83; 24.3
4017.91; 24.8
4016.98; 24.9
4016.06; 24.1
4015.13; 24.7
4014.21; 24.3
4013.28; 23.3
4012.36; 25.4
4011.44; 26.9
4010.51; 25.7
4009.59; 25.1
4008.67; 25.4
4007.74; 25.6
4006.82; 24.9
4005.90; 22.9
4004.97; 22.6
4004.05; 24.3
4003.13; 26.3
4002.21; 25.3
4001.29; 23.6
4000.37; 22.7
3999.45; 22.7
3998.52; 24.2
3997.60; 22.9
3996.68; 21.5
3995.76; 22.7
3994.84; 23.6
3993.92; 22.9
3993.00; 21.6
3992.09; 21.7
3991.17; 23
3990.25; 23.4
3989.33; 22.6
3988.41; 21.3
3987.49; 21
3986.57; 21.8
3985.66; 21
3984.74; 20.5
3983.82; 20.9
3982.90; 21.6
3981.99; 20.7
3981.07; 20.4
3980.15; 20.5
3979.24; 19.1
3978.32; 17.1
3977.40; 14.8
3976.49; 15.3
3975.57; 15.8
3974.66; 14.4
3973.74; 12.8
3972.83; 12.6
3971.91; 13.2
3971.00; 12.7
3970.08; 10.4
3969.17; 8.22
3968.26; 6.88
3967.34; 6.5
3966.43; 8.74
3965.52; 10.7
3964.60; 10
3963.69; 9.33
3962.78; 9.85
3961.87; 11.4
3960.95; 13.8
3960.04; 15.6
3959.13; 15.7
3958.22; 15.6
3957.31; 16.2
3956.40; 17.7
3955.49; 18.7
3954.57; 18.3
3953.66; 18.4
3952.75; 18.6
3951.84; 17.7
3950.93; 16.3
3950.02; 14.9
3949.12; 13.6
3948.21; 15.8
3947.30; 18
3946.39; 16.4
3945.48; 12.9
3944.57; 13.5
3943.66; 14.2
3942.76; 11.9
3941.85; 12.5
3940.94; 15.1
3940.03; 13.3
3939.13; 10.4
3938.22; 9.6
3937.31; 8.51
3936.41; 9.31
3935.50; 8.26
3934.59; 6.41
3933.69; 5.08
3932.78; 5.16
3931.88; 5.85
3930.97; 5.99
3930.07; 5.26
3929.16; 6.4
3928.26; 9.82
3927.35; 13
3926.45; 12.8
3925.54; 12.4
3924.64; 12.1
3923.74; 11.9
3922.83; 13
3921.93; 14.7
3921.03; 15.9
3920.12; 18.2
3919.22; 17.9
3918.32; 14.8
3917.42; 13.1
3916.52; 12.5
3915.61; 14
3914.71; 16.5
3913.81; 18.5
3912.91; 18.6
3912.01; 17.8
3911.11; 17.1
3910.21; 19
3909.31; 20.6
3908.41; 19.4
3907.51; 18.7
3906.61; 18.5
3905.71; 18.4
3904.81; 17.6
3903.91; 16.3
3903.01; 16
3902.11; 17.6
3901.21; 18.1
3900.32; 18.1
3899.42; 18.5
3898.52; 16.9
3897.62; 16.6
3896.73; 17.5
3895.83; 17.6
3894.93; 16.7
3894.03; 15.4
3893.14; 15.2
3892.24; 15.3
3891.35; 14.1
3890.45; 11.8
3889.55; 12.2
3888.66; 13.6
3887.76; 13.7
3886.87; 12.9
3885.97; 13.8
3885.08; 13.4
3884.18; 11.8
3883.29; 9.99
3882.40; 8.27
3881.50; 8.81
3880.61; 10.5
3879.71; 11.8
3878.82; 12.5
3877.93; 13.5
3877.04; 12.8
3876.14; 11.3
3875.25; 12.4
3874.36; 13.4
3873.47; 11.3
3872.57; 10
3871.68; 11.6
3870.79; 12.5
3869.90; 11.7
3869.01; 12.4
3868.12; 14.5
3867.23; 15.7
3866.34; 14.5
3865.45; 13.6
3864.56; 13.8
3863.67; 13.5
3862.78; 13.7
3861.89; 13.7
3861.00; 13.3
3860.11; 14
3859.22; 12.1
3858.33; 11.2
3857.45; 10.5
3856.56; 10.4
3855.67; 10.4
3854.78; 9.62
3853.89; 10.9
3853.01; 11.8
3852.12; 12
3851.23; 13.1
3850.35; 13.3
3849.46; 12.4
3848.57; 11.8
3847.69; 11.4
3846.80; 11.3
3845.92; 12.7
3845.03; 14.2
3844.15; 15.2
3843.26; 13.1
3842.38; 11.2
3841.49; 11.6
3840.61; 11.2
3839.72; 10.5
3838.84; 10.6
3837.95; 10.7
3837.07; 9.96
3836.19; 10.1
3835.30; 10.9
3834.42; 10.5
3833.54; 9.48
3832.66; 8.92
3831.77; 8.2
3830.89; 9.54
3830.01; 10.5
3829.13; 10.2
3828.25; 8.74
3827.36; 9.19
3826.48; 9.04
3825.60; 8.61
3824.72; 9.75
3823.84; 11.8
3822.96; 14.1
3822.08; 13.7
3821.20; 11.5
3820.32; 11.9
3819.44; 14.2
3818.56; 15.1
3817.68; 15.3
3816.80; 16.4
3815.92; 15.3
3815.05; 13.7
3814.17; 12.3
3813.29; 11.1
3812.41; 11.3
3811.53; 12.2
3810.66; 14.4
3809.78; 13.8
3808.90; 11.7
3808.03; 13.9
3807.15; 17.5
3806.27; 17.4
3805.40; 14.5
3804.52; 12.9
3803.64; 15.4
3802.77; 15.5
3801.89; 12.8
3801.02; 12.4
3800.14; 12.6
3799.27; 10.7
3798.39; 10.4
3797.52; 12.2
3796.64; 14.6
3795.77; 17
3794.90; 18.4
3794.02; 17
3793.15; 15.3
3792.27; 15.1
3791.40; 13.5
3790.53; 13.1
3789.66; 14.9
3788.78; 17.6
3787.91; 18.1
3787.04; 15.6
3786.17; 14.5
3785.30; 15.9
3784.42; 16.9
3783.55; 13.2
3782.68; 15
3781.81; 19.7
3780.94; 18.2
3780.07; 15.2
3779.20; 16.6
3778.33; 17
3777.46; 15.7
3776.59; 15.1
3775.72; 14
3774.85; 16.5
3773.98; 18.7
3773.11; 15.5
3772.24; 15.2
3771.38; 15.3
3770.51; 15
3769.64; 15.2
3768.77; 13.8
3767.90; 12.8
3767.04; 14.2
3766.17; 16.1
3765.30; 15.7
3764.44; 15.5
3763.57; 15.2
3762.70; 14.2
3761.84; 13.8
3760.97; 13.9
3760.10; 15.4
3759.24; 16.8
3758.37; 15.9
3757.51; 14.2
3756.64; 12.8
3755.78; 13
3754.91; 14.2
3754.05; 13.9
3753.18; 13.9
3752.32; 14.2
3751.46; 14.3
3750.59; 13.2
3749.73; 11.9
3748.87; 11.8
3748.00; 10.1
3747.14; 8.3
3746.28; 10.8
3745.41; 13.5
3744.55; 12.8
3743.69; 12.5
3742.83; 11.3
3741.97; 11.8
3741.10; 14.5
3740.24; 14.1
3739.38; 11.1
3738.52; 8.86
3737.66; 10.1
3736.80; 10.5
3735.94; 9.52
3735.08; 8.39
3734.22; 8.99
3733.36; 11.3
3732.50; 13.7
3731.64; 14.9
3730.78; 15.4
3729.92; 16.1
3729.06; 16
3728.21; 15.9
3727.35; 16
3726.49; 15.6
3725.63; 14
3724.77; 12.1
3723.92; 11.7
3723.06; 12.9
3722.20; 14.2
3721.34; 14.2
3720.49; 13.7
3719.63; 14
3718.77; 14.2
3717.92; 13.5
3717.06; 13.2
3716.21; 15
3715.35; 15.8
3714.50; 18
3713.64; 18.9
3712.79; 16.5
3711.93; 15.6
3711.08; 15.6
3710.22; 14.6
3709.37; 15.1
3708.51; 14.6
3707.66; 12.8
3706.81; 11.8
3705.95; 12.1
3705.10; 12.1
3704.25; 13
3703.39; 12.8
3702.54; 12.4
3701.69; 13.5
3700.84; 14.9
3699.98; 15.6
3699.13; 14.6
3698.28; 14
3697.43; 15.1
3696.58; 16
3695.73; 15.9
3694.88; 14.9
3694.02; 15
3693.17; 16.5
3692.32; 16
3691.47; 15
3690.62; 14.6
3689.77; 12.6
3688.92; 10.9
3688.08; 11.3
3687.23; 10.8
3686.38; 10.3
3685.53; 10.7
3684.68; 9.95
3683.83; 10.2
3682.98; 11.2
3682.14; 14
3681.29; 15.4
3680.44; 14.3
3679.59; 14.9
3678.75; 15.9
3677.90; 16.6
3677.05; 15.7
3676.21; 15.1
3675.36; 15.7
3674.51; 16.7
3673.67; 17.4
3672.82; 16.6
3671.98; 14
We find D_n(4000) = 1.95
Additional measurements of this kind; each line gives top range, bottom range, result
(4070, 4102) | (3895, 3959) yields 1.80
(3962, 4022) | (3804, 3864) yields 1.80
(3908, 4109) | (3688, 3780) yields 1.66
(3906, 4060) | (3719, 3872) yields 1.57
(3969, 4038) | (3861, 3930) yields 1.62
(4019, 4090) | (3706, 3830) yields 2.01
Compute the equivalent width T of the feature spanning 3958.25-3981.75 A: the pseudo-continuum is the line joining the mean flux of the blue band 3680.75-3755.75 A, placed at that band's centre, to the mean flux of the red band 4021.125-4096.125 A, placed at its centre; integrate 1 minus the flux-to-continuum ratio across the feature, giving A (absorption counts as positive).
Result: 9.0 A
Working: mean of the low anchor 13.4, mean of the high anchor 24.2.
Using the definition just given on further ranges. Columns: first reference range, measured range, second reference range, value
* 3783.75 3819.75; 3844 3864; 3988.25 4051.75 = 5.4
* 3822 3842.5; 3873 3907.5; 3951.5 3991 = -4.6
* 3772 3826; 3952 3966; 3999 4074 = 4.2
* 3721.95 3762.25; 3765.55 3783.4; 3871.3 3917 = -3.1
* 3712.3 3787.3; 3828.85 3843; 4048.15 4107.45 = 5.4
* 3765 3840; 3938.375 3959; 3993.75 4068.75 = 5.0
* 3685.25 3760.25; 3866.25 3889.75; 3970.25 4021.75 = 7.7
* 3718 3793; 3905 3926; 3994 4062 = 3.9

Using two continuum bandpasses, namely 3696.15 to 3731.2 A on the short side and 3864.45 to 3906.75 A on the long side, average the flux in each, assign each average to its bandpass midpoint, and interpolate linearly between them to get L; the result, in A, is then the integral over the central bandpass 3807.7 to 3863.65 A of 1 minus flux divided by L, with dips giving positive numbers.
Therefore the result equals 9.2 A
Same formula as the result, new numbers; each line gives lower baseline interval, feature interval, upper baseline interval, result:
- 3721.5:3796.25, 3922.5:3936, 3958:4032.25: 7.03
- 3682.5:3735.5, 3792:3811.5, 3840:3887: -2.17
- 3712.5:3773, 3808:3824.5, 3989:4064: 3.06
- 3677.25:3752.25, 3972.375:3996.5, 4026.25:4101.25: 2.11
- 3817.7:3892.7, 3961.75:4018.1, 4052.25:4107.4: -1.17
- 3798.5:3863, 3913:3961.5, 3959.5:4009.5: 9.59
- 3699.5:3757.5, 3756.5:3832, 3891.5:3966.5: -2.88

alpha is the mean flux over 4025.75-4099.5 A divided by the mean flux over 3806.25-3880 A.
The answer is 2.0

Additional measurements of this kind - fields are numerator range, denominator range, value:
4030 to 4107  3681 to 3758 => 1.79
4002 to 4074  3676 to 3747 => 1.78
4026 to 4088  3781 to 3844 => 1.84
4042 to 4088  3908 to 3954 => 1.80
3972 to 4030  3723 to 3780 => 1.62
